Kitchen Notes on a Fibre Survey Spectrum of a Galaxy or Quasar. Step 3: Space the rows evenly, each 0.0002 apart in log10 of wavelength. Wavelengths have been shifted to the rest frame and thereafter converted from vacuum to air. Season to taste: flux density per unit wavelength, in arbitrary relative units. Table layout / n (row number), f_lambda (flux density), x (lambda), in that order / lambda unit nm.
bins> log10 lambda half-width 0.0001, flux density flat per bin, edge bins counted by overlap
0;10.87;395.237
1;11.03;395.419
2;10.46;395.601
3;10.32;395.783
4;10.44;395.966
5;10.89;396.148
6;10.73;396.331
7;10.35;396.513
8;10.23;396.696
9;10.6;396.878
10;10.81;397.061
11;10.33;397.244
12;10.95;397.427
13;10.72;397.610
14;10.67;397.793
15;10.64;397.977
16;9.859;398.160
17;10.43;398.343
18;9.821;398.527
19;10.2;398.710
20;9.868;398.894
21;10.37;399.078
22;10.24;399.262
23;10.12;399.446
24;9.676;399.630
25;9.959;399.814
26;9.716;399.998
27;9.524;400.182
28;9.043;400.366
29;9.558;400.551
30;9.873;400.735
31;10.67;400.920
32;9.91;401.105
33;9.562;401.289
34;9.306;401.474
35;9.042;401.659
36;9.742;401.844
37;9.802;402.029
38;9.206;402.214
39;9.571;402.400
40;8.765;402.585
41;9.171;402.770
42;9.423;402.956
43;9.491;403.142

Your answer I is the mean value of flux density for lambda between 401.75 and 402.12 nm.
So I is 9.77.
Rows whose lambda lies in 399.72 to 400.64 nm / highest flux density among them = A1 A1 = 9.959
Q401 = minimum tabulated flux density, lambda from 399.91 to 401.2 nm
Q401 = 9.043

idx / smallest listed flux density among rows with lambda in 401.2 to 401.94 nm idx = 9.042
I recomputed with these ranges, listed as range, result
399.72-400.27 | 9.74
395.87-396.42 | 10.7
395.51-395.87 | 10.4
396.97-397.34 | 10.6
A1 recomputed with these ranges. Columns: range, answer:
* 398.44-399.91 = 10.37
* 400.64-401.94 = 10.67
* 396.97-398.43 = 10.95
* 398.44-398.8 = 10.2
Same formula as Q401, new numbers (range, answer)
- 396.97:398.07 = 10.33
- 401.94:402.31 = 9.206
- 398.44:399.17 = 9.821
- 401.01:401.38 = 9.562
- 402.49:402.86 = 8.765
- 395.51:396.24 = 10.32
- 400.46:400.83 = 9.558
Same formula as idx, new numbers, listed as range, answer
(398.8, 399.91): 9.676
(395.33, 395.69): 10.46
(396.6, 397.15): 10.23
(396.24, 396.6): 10.35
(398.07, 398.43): 9.859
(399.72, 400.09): 9.716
